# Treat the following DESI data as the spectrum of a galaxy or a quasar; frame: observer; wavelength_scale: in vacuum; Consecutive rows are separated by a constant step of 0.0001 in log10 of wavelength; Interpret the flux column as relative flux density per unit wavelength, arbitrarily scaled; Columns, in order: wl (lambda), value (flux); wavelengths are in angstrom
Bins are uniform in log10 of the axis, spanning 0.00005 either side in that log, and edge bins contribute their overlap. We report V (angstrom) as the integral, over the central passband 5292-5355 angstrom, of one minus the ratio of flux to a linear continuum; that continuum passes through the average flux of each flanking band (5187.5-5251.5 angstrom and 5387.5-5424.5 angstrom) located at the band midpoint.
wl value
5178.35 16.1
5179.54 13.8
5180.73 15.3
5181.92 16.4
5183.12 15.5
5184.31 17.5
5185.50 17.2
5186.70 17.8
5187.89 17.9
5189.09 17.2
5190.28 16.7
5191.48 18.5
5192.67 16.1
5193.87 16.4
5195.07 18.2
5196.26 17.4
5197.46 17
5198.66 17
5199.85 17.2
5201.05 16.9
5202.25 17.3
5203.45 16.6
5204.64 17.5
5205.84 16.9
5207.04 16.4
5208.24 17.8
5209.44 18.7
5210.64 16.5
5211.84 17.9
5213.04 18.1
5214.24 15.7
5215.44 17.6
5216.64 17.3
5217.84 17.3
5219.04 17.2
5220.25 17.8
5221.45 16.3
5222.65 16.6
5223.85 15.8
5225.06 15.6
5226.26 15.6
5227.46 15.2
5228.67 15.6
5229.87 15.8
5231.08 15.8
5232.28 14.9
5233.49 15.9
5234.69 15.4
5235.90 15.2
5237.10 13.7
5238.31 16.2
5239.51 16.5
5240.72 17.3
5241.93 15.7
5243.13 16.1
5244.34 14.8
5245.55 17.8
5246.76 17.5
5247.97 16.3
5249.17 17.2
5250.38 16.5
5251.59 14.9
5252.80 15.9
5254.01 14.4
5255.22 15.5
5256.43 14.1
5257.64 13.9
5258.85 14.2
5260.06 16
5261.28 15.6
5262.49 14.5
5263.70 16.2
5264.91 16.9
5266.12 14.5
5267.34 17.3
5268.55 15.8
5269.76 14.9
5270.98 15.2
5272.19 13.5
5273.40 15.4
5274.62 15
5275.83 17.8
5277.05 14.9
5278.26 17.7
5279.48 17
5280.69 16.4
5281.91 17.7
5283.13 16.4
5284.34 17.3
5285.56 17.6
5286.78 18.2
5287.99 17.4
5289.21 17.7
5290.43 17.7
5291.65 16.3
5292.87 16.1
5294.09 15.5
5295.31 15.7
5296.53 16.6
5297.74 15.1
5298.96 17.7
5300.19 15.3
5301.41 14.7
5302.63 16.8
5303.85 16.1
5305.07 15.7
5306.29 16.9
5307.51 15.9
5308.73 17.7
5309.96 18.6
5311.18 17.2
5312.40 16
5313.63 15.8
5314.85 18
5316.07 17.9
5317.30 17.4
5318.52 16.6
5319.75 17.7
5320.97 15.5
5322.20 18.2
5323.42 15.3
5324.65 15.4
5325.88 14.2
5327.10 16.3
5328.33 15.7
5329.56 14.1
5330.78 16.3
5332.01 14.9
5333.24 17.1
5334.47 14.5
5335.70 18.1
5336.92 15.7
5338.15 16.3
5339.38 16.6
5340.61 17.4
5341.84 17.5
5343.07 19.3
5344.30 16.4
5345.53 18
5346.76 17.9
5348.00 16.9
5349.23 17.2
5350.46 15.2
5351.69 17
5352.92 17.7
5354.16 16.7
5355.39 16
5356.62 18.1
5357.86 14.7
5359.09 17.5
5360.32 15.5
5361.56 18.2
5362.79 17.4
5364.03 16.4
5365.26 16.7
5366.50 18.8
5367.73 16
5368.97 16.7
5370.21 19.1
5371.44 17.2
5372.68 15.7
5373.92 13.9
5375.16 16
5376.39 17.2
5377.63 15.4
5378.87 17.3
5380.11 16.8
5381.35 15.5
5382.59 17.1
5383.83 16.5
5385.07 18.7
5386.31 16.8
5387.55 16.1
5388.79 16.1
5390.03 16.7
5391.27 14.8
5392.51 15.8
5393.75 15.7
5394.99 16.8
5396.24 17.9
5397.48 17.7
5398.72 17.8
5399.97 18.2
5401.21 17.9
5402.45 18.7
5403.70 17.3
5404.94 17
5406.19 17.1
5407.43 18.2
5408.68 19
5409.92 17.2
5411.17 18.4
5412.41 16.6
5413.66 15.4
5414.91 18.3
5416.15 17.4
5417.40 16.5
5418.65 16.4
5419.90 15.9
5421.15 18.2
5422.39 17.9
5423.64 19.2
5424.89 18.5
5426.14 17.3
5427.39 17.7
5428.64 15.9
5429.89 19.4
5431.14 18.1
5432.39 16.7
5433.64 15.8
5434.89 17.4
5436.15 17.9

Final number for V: 1.7 angstrom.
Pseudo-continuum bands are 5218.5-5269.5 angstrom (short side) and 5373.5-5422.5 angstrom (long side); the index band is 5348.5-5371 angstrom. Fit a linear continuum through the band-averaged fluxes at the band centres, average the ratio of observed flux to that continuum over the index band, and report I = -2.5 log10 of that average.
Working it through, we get -0.02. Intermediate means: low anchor 15.8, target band 16.9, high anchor 17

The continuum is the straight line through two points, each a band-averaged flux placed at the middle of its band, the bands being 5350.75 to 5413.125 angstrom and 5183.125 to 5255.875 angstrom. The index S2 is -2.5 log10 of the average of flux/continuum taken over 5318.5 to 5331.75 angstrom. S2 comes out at 0.06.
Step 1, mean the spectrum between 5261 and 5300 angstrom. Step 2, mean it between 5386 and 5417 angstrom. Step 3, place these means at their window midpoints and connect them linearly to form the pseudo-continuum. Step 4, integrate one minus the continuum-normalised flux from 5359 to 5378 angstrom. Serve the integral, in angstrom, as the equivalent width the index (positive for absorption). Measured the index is 0.2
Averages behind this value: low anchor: 16.3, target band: 16.7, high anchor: 17.2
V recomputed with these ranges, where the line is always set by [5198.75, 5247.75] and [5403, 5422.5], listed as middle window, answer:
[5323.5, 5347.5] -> 0.83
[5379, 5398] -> 0.64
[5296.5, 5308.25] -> 0.53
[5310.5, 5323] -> -0.09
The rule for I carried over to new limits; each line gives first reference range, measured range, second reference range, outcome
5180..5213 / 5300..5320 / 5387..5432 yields 0.031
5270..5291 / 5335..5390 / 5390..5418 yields 0.012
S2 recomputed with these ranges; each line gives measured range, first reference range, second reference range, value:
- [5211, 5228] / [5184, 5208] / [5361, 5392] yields 0.03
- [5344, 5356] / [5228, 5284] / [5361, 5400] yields -0.03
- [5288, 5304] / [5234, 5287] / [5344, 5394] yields -0.01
